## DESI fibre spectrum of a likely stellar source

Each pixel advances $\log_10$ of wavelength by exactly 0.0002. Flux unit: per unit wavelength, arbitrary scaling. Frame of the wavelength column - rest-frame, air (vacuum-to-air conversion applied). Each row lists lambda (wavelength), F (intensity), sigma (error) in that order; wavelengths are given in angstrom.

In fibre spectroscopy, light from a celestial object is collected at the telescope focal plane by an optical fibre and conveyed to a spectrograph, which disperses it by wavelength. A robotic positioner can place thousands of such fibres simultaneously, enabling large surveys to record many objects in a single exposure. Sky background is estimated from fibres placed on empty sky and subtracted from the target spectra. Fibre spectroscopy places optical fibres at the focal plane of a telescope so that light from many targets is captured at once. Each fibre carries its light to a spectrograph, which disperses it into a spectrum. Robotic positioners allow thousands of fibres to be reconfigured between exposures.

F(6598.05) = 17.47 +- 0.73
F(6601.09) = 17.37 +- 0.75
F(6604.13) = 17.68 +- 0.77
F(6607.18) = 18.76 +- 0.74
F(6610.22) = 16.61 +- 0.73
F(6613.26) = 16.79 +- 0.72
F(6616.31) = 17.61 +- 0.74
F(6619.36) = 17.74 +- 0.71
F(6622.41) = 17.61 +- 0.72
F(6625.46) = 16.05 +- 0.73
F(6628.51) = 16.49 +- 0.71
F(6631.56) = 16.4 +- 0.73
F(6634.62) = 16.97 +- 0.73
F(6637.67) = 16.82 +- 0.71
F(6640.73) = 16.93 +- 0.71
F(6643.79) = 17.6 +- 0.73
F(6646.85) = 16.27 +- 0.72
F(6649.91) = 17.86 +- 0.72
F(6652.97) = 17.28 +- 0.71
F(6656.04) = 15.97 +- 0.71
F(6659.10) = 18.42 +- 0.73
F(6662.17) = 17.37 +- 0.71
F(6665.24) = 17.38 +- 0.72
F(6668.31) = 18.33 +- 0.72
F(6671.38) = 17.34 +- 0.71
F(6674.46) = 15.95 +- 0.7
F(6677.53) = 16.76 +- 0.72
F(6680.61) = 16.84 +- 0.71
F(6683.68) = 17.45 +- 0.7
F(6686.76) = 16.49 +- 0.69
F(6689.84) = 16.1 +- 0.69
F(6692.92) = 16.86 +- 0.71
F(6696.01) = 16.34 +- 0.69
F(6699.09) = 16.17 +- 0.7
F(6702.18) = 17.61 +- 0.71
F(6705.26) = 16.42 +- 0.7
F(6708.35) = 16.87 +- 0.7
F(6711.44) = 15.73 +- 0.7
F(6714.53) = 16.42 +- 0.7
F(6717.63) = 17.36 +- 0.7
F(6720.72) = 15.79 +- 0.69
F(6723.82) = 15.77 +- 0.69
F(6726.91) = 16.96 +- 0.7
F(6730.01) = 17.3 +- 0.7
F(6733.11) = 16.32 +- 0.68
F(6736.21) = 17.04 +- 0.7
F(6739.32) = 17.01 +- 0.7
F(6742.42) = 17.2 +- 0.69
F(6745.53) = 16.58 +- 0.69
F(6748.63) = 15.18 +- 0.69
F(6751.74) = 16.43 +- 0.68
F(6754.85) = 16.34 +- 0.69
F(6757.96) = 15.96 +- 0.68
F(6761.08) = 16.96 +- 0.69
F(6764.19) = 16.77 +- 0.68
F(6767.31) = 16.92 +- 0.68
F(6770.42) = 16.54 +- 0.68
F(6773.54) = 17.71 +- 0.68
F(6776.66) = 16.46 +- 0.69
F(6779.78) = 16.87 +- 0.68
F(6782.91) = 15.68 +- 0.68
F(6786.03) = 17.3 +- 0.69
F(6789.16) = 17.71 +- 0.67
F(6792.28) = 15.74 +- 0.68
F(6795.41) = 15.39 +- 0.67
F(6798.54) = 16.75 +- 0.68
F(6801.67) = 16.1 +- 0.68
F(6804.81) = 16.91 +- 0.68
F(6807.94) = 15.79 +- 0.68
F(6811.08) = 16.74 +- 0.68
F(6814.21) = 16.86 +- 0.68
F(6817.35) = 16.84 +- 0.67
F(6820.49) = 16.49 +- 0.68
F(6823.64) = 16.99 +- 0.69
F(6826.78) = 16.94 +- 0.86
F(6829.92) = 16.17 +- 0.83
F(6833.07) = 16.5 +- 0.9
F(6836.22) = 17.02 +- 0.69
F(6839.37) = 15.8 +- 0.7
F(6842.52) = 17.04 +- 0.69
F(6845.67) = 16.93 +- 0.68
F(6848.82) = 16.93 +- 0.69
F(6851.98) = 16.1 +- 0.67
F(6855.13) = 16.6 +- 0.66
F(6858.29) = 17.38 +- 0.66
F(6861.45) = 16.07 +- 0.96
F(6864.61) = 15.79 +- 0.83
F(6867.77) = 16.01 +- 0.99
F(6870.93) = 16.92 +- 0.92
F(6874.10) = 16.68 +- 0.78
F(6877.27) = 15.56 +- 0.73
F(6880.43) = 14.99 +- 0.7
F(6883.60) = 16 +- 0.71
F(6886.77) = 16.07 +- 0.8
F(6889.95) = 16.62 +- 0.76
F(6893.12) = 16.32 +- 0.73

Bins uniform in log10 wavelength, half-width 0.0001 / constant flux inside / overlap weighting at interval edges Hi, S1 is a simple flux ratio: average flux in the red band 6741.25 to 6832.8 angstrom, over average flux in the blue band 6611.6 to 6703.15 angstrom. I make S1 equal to 0.97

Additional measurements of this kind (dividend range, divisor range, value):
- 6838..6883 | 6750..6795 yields 0.98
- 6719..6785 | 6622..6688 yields 0.97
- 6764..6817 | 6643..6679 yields 0.97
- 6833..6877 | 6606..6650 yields 0.97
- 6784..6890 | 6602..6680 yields 0.96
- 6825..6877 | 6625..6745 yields 0.98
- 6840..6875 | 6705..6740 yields 1.00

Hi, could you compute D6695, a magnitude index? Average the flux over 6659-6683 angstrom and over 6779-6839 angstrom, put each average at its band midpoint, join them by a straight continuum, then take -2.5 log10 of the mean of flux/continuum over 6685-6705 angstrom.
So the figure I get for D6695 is 0.03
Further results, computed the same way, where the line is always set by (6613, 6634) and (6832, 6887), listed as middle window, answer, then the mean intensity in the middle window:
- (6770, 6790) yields -0.02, 16.9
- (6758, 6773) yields -0.01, 16.8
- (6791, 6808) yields 0.02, 16.1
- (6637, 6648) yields 0.00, 16.9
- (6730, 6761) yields 0.01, 16.5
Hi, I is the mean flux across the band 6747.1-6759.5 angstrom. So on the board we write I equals 16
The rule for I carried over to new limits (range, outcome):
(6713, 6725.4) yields 16.3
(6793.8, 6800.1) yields 16.1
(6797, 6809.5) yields 16.4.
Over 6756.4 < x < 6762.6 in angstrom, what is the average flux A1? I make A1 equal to 16.4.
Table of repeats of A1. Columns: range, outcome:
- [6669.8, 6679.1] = 16.7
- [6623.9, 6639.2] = 16.6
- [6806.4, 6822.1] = 16.5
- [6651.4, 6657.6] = 16.7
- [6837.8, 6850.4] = 16.7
